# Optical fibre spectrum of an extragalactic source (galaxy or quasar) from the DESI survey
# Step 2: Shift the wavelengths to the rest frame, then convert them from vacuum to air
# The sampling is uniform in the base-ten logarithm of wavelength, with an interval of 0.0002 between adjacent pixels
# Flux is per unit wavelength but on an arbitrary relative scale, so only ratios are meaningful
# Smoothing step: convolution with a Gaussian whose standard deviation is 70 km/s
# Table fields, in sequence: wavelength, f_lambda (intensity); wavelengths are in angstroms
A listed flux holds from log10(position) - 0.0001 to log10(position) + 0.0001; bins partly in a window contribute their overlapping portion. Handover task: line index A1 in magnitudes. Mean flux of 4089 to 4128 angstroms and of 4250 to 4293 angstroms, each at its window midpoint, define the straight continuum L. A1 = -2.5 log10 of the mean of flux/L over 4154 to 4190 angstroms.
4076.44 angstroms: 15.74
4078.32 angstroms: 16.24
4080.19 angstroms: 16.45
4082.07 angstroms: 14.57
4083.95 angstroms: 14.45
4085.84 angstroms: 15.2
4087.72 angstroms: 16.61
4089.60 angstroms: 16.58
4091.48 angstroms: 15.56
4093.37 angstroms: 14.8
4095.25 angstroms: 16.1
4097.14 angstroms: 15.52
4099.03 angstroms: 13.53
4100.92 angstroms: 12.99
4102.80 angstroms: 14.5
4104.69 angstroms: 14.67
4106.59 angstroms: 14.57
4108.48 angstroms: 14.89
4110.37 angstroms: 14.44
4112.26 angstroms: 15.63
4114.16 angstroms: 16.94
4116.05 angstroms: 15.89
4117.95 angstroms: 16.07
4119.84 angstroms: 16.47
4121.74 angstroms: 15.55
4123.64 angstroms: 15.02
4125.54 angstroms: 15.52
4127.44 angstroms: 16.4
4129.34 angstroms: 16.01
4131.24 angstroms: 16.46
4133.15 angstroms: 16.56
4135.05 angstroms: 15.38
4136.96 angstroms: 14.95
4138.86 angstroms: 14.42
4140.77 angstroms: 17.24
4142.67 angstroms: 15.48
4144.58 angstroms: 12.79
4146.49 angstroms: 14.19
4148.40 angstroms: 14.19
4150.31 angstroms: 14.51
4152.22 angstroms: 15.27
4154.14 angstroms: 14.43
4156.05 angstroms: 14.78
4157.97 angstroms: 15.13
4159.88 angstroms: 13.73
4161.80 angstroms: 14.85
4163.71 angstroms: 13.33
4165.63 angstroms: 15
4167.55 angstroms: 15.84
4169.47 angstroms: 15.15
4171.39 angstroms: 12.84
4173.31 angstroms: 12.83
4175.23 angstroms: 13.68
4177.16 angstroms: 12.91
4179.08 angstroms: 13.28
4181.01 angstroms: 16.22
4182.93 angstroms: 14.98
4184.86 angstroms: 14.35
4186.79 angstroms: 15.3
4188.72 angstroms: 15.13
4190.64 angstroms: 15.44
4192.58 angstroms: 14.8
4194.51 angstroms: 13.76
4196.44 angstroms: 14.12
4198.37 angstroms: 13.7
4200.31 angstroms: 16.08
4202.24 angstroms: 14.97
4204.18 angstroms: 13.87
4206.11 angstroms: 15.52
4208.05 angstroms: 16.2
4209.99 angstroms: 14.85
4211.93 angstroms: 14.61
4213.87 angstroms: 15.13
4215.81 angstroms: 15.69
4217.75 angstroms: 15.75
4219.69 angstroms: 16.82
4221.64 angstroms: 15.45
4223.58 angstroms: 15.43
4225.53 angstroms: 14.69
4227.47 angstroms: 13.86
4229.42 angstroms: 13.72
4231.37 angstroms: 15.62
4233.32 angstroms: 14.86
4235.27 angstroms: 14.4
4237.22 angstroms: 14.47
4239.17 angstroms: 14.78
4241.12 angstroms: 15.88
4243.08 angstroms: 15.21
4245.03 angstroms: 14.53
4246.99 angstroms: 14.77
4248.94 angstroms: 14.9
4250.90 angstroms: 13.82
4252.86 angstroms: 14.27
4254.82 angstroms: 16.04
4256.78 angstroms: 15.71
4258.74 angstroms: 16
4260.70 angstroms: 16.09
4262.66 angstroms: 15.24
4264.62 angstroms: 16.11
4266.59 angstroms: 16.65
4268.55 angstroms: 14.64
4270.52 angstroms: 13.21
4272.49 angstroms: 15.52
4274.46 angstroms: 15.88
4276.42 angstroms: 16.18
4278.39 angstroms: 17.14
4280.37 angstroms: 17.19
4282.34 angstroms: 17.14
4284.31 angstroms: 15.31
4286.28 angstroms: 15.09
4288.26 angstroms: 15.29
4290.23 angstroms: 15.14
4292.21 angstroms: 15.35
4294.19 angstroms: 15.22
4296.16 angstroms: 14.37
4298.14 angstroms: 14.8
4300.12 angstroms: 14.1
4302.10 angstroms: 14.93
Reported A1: 0.07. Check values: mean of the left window 15.3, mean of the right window 15.6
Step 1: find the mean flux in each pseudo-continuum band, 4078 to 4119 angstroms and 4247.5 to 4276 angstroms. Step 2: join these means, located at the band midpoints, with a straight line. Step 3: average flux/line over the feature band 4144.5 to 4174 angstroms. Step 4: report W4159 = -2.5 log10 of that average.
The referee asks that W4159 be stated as 0.07 mag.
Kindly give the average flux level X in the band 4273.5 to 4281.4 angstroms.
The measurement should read 16.6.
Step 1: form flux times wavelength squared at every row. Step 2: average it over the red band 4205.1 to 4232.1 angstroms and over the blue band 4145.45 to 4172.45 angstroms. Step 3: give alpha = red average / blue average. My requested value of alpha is 1.1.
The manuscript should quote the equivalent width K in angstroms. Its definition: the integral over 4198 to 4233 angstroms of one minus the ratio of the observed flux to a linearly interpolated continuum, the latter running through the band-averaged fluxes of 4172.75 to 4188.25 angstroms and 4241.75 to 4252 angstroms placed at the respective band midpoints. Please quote -1.6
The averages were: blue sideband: 14.3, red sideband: 14.7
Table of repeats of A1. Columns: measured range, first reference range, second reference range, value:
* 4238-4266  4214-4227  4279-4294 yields 0.03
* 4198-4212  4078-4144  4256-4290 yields 0.04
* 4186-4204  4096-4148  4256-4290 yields 0.05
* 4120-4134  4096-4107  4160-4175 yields -0.12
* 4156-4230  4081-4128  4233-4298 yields 0.04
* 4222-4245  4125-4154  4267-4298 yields 0.04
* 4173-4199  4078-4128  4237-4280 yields 0.07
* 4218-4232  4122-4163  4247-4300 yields 0.02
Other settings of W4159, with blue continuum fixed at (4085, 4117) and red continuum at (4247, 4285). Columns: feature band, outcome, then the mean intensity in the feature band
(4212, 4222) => -0.01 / 15.7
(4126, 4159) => 0.01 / 15.2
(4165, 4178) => 0.10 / 14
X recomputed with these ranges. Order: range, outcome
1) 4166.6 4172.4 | 14.6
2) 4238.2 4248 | 15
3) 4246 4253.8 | 14.4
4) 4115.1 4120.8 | 16.2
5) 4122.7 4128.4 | 15.7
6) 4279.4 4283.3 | 17.2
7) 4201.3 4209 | 15.1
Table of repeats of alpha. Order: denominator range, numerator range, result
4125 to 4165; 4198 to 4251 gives 1.04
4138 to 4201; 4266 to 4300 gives 1.12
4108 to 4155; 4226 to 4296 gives 1.06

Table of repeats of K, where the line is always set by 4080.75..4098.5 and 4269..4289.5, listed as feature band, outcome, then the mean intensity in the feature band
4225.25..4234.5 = 0.7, 14.5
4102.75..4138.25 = -0.2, 15.6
